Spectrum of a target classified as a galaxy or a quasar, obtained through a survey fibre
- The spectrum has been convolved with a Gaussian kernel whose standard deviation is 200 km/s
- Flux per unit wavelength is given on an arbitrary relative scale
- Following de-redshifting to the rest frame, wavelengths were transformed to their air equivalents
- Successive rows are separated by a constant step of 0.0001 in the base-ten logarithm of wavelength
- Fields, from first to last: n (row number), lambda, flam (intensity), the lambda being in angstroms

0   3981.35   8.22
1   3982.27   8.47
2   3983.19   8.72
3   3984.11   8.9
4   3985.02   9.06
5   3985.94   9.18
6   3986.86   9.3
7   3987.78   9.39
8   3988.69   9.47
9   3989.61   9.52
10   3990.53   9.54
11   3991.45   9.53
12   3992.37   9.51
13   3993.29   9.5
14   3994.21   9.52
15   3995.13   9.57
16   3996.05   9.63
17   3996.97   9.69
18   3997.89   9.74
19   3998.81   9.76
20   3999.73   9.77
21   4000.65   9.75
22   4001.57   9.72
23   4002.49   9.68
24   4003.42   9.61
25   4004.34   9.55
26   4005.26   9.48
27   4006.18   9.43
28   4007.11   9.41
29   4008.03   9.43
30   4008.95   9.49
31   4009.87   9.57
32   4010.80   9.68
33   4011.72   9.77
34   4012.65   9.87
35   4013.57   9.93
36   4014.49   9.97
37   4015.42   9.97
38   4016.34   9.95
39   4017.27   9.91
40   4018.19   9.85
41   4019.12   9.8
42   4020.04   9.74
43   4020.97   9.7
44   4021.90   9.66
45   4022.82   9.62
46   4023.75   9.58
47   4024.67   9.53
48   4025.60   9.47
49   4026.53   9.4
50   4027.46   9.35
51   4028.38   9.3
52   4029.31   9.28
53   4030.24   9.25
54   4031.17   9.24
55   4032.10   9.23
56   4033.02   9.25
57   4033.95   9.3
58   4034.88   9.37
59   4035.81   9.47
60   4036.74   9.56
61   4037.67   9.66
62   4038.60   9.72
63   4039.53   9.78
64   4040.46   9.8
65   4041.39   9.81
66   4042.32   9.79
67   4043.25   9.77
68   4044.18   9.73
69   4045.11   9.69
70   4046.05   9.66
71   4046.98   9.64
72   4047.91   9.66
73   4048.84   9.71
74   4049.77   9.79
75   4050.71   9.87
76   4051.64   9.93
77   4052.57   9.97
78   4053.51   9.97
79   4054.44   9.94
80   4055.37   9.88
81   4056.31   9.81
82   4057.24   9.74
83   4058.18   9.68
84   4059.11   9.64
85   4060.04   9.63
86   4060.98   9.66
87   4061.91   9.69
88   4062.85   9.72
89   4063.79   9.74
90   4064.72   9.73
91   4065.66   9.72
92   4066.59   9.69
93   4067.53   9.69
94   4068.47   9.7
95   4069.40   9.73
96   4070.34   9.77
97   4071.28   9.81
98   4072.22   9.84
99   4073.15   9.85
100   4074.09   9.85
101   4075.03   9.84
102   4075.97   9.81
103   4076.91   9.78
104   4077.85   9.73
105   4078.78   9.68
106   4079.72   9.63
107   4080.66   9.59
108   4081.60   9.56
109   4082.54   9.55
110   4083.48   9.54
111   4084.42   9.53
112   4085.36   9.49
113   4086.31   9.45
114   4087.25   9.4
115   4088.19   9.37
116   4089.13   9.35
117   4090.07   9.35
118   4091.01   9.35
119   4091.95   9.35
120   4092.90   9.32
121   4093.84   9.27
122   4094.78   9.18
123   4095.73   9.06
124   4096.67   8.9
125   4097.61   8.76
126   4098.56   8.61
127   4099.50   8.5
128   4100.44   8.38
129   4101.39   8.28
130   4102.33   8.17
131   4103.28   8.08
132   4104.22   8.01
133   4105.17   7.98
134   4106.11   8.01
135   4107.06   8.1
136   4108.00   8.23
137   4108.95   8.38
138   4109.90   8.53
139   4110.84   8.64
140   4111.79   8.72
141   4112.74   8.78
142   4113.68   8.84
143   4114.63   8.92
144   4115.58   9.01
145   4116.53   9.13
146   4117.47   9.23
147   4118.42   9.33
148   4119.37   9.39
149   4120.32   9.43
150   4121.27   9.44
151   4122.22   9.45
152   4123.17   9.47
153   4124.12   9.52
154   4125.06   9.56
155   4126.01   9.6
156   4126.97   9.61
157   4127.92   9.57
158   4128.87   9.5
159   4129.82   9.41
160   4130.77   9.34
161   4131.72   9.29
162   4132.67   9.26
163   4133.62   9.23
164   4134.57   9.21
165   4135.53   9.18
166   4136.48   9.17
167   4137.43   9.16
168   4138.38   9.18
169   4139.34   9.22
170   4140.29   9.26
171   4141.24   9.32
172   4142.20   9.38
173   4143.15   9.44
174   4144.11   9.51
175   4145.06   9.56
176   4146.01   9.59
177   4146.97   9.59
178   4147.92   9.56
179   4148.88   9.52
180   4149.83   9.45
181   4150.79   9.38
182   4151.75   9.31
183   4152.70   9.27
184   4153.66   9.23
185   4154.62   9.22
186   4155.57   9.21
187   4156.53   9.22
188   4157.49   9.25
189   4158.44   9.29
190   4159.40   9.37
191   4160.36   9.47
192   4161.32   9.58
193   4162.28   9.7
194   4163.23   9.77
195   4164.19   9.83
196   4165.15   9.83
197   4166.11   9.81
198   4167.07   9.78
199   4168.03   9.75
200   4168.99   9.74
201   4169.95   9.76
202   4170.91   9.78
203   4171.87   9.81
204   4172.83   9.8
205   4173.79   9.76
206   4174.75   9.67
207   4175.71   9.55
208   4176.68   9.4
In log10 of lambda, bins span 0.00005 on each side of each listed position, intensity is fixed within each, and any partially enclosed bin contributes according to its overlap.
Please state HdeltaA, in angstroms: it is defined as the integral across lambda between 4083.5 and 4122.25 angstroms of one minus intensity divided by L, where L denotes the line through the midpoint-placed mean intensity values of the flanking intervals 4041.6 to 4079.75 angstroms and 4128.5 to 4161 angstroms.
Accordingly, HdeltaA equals 2.7 angstroms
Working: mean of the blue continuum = 9.76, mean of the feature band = 8.89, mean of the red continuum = 9.34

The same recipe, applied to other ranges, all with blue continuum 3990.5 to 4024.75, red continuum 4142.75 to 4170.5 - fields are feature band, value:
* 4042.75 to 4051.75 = -0.1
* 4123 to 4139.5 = 0.3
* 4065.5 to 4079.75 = -0.2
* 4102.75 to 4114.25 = 1.4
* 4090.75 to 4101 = 0.7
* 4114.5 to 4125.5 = 0.3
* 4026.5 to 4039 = 0.3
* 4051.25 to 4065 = -0.2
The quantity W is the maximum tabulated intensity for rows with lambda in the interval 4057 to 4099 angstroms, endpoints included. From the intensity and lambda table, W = 9.85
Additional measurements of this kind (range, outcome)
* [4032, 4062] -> 9.97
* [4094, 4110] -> 9.18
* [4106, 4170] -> 9.83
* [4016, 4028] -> 9.95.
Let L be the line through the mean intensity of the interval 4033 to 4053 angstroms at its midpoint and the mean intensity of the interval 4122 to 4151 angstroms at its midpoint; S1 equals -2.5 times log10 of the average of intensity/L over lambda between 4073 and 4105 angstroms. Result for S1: 0.04 mag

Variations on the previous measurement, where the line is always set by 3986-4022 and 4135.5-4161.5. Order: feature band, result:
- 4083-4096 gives 0.013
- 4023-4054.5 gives -0.003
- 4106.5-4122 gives 0.064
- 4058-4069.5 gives -0.020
